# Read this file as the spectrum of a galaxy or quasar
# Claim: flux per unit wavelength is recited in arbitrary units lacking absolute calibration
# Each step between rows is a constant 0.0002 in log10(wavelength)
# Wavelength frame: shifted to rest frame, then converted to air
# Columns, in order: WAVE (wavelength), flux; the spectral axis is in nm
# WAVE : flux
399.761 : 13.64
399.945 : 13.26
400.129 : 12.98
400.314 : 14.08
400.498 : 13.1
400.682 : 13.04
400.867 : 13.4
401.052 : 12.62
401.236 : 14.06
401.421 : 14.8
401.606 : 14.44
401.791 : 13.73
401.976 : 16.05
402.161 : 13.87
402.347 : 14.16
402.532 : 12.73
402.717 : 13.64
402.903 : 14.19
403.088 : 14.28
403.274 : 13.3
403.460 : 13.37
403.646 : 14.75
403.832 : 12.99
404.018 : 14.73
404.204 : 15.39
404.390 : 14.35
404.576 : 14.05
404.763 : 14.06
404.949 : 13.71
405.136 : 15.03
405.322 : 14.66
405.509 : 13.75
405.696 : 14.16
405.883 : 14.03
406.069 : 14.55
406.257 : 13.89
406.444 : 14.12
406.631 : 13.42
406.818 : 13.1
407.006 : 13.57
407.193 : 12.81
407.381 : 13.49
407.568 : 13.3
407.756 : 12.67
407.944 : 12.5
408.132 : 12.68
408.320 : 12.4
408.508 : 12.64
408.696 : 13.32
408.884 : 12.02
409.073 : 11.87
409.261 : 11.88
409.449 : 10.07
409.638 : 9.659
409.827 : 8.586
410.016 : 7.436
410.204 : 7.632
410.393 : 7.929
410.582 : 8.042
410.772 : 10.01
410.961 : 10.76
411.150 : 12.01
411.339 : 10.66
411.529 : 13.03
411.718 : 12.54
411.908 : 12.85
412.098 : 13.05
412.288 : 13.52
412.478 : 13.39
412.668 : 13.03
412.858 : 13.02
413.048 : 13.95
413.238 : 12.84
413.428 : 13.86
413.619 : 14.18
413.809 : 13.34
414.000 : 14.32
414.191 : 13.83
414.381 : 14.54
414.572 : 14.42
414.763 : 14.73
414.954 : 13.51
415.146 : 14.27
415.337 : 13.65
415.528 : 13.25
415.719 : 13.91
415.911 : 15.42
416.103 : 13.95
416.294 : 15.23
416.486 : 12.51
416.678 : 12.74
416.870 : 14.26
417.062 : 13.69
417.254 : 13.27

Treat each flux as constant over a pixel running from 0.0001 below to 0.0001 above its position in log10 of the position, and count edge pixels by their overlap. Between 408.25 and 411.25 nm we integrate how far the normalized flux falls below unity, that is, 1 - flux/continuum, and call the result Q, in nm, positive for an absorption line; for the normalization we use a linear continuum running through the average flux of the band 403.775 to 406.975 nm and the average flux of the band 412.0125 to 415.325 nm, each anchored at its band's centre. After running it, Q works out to 0.766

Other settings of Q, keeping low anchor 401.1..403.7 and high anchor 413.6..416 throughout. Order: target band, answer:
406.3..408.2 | 0.12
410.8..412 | 0.19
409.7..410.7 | 0.43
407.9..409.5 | 0.21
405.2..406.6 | -0.01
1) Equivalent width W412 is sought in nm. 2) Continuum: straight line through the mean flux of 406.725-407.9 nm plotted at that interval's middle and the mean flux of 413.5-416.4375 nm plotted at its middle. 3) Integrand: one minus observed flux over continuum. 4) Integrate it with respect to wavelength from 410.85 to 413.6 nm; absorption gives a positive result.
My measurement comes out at 0.20 nm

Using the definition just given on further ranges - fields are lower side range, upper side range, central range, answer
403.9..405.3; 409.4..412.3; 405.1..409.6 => -0.14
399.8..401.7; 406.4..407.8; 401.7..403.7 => -0.07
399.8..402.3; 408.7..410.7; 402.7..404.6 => -0.24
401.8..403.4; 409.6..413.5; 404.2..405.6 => -0.10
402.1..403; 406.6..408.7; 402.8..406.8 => -0.22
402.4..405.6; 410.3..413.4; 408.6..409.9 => 0.16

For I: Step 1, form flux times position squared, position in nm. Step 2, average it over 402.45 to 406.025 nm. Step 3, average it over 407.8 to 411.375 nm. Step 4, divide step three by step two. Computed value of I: 0.78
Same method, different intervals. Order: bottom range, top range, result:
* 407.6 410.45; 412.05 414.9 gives 1.28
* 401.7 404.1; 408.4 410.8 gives 0.75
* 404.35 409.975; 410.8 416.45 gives 1.07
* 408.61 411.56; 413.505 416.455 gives 1.41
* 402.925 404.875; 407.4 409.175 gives 0.91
